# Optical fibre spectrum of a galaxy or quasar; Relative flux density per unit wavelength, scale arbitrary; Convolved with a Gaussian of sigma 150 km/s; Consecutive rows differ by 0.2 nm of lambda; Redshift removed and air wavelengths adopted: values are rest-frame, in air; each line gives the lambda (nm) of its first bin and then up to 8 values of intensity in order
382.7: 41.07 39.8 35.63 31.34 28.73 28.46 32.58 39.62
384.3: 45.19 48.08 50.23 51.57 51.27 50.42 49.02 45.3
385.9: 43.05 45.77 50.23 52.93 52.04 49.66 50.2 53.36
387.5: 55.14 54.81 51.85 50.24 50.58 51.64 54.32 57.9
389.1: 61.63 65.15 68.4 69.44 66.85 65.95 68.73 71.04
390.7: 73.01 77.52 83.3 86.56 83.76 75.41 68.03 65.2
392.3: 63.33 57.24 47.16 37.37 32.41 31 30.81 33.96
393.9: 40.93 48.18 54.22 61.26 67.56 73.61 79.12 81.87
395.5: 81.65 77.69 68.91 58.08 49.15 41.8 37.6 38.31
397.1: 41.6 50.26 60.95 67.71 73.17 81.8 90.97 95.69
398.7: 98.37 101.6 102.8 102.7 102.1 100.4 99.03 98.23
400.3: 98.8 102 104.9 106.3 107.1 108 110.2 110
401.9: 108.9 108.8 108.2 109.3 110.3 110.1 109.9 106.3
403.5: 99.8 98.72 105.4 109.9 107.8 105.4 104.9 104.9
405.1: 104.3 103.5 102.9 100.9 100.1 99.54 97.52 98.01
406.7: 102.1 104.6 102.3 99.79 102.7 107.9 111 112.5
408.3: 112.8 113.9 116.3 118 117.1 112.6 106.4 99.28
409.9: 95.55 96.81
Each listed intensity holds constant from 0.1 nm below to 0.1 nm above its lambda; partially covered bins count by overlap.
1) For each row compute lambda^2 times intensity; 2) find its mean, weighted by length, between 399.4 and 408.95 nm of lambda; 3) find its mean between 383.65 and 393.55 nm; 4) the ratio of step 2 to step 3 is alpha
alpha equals 2.05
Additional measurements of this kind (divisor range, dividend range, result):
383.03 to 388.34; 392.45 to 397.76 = 1.22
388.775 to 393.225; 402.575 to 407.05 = 1.70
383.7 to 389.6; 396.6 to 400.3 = 1.69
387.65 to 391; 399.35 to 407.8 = 1.79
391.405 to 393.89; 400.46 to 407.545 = 2.15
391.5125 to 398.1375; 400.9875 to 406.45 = 1.94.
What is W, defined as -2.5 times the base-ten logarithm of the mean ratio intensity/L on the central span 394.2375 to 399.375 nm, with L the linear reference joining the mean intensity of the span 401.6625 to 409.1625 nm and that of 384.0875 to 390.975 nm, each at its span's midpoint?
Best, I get 0.16 mag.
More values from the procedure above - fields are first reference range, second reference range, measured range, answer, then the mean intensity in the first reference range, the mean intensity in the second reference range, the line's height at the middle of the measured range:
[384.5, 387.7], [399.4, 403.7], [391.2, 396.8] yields 0.312 mag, 50.1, 105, 78.4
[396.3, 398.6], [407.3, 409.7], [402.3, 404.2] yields -0.219 mag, 61.3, 111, 87.3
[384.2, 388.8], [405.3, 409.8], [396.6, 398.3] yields 0.337 mag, 50.3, 106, 79.4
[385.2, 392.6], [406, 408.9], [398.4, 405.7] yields -0.131 mag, 60.5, 106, 92.9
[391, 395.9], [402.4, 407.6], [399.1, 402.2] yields -0.189 mag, 61.1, 104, 87.8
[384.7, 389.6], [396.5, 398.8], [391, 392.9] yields -0.166 mag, 52.7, 65.9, 58.7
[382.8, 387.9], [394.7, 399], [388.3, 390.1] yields -0.152 mag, 45.5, 69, 53.4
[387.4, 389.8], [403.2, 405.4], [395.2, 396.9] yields 0.293 mag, 57.6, 105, 79.9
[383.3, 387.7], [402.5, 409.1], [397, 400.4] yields -0.009 mag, 46.2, 106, 85.1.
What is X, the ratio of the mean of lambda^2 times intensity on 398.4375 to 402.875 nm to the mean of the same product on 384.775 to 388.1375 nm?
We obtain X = 2.23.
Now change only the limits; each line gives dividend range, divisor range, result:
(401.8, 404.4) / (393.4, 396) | 1.82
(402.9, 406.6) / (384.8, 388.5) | 2.25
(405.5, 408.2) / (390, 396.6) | 1.79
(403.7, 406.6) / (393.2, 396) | 1.83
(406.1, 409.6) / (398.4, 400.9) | 1.11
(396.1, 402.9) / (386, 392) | 1.50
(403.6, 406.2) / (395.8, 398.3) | 1.88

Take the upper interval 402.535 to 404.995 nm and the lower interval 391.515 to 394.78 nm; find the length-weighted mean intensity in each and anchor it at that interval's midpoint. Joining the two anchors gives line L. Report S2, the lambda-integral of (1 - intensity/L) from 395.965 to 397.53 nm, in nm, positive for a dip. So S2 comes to 0.512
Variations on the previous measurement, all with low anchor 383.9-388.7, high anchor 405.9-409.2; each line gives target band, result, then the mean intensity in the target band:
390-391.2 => -0.24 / 73.3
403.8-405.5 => -0.11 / 106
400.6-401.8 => -0.24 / 108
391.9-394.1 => 0.72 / 45.2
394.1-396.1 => 0.09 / 69.9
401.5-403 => -0.27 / 109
